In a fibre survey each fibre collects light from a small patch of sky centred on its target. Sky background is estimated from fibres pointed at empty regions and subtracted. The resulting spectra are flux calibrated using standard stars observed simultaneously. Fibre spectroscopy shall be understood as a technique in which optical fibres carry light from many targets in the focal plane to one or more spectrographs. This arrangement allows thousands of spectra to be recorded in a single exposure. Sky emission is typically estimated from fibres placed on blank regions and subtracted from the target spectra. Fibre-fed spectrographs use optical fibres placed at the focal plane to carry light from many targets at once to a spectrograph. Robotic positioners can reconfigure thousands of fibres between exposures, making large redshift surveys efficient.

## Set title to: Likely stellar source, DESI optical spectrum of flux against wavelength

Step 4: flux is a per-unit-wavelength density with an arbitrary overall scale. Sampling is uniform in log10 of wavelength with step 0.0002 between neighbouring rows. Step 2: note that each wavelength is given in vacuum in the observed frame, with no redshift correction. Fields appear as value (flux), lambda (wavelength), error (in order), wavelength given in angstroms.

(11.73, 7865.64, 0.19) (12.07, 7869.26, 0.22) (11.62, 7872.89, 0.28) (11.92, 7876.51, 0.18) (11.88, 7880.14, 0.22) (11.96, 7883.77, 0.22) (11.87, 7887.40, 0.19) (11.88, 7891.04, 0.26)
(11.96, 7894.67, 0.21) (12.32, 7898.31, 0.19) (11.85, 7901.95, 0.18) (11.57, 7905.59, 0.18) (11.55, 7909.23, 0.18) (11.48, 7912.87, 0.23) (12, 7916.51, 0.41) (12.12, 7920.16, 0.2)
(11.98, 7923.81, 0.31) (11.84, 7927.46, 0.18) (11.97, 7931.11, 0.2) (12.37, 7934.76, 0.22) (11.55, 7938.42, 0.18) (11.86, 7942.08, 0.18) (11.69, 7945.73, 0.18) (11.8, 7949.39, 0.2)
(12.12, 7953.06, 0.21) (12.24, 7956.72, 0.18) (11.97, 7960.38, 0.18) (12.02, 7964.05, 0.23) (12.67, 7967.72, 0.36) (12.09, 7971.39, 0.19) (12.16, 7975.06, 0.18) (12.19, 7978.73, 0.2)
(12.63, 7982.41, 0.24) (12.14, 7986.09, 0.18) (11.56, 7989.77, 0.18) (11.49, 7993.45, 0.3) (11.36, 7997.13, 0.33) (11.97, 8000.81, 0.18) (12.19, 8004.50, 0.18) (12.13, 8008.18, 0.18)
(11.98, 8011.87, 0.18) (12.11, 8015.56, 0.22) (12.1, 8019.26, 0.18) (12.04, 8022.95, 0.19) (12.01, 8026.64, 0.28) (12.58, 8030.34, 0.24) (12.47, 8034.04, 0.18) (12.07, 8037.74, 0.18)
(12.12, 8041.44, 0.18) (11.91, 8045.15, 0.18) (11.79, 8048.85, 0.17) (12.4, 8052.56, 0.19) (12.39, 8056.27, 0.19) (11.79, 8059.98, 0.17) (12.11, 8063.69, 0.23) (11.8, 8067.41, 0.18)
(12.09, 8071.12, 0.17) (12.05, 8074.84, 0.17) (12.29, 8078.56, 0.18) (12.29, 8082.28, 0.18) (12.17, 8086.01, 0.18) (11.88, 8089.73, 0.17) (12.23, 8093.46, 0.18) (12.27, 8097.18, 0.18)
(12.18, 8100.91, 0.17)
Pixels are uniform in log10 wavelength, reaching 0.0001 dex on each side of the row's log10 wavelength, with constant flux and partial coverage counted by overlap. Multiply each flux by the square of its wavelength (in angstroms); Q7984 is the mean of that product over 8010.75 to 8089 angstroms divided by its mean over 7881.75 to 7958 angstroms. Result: 1.05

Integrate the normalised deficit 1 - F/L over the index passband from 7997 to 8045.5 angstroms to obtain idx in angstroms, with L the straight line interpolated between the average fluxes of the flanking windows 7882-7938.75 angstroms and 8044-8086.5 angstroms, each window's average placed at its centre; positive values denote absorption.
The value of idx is -0.3 angstroms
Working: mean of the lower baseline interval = 11.9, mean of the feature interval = 12.1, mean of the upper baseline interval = 12.1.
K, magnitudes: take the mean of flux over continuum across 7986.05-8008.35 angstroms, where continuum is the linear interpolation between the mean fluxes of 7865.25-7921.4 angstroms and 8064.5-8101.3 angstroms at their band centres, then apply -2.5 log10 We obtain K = 0.02 mag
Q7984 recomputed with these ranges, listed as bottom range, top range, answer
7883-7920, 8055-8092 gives 1.06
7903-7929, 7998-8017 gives 1.04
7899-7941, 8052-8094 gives 1.06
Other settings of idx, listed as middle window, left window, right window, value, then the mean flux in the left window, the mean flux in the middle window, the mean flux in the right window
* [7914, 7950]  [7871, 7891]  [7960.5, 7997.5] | 0.13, 11.8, 11.9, 12.1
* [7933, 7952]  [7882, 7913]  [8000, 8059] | 0.13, 11.8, 11.9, 12.1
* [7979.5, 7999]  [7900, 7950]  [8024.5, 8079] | 0.20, 11.8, 11.9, 12.1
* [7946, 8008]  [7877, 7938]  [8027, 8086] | -0.09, 11.9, 12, 12.1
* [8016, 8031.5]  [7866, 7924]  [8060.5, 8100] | -0.16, 11.9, 12.2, 12.1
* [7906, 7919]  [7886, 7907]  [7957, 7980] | 0.31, 11.9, 11.7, 12.2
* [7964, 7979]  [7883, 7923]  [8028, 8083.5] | -0.33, 11.9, 12.3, 12.1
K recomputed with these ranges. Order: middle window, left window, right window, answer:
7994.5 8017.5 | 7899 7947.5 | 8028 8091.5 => 0.01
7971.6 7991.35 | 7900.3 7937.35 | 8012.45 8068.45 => -0.01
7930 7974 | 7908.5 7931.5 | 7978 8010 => -0.01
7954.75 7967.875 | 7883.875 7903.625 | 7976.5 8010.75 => -0.02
